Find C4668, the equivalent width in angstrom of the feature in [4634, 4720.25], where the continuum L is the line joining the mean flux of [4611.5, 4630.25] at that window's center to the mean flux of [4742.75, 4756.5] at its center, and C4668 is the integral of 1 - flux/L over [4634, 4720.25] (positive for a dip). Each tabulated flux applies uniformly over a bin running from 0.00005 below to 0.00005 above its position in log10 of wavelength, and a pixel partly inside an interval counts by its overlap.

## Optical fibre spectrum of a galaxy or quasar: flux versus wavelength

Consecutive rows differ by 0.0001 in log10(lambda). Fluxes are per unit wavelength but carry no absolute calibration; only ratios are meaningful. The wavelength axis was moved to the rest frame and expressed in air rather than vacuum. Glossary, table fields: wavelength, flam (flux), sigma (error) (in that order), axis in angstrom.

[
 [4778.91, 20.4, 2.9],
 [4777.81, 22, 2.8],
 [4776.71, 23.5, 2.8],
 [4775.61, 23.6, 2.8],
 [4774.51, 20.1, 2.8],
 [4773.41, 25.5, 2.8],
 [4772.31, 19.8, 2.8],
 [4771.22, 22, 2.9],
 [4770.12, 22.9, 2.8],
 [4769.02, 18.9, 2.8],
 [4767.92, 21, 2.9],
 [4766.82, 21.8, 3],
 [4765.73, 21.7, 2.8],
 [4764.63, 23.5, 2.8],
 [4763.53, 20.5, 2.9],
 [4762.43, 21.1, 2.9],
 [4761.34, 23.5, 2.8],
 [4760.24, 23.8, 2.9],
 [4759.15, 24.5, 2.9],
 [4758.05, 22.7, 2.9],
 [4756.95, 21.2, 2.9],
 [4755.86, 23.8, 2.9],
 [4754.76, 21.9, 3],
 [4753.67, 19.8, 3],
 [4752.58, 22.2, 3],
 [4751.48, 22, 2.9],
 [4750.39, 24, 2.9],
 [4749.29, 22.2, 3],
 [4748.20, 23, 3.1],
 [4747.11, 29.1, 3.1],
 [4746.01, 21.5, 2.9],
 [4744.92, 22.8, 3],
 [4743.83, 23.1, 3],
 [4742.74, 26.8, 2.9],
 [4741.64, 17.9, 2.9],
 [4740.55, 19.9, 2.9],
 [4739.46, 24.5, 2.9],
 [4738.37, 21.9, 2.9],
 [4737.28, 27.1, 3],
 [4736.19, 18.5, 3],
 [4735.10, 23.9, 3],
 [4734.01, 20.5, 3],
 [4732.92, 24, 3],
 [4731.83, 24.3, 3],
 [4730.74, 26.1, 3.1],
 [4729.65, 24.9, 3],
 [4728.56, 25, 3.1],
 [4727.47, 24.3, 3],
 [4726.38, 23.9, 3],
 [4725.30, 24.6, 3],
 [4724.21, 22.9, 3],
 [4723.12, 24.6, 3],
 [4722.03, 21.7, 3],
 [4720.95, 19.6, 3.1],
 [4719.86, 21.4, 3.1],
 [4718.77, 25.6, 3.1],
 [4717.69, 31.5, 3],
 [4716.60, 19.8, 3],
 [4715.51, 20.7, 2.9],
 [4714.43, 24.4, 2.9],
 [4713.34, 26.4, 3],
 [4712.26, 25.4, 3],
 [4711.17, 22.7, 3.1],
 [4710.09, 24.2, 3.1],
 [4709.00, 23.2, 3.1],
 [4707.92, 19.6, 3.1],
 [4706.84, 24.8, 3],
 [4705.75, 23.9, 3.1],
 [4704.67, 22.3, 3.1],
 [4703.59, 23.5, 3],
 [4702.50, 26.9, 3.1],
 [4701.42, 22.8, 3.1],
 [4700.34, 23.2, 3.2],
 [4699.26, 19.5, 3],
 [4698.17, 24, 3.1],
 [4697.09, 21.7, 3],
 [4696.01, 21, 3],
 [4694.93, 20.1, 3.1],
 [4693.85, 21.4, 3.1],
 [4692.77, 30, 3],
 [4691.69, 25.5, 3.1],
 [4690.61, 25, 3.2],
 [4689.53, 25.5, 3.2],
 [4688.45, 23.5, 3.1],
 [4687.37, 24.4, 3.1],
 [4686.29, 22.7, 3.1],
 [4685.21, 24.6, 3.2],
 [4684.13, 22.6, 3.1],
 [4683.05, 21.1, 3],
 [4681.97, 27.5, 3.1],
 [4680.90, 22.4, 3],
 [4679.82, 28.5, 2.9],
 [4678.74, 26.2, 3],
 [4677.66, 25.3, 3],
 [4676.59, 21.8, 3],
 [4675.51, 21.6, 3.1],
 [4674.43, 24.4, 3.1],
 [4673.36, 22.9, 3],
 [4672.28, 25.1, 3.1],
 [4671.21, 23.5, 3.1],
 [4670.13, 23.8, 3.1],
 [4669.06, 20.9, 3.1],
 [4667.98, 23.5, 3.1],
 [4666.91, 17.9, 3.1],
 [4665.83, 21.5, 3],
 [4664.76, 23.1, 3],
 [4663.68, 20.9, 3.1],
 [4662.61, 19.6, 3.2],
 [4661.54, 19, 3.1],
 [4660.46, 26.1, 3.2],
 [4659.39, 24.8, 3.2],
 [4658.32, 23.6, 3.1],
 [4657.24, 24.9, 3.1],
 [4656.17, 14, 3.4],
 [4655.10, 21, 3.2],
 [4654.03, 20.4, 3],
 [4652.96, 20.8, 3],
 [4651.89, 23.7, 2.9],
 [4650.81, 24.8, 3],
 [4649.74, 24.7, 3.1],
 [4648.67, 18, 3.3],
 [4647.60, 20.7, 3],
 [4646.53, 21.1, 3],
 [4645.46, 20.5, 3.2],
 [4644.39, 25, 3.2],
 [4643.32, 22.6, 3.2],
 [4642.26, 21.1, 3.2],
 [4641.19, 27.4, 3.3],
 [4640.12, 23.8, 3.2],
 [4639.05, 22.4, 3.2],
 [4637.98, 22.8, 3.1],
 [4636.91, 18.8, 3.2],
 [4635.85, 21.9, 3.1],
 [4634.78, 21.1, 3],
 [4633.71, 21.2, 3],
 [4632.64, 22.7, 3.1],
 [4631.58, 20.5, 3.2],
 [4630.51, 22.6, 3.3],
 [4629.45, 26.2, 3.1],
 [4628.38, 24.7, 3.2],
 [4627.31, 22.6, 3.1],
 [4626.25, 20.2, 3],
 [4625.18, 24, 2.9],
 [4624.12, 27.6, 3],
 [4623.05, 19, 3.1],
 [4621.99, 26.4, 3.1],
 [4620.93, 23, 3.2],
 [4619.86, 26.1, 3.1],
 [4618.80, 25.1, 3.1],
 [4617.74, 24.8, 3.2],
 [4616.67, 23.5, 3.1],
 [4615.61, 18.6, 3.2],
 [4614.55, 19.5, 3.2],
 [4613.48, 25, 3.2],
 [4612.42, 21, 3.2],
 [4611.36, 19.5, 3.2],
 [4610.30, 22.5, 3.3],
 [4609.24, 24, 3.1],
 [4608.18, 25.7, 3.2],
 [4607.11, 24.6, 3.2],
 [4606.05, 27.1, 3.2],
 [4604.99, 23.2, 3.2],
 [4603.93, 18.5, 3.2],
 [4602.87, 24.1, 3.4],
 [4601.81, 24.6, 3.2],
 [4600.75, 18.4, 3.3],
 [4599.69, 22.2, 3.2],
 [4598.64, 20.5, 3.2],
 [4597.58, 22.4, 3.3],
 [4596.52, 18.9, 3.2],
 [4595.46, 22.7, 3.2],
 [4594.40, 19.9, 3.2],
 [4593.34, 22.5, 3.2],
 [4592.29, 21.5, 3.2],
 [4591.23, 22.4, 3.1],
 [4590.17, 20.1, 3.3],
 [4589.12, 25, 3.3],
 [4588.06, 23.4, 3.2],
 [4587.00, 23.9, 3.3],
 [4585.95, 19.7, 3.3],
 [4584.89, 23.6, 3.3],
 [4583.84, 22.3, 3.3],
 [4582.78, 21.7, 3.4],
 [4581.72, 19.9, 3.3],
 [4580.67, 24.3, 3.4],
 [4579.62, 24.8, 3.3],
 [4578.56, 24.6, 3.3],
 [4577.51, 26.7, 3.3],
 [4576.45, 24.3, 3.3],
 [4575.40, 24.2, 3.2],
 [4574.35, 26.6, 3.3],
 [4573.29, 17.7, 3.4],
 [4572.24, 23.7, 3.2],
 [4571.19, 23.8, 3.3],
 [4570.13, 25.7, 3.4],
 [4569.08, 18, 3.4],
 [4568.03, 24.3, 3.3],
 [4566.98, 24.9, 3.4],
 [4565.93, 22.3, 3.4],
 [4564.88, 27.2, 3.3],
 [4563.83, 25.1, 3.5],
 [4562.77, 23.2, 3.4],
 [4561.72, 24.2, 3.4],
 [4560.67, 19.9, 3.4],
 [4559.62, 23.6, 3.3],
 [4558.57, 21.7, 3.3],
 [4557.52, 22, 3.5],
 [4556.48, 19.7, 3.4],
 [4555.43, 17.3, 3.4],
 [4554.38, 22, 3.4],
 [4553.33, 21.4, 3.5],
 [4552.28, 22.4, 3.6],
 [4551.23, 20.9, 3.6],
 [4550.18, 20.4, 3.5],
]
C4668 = 0.7 angstrom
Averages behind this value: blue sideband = 23.3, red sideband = 23.1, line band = 23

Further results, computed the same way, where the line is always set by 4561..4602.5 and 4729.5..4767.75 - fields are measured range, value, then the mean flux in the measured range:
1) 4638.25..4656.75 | 0.8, 21.9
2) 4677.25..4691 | -1.0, 24.5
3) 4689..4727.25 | -1.2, 23.5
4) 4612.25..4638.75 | 0.1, 22.8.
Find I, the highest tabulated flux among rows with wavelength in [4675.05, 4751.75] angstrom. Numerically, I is 31.5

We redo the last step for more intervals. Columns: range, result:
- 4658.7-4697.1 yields 30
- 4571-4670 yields 27.6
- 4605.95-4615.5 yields 27.1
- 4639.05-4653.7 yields 27.4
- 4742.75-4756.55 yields 29.1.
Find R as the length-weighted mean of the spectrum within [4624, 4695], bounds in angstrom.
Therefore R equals 22.9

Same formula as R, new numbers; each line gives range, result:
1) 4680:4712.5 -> 23.5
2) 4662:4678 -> 22.3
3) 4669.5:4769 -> 23.3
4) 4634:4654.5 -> 22.2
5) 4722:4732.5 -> 24.3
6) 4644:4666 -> 21.8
